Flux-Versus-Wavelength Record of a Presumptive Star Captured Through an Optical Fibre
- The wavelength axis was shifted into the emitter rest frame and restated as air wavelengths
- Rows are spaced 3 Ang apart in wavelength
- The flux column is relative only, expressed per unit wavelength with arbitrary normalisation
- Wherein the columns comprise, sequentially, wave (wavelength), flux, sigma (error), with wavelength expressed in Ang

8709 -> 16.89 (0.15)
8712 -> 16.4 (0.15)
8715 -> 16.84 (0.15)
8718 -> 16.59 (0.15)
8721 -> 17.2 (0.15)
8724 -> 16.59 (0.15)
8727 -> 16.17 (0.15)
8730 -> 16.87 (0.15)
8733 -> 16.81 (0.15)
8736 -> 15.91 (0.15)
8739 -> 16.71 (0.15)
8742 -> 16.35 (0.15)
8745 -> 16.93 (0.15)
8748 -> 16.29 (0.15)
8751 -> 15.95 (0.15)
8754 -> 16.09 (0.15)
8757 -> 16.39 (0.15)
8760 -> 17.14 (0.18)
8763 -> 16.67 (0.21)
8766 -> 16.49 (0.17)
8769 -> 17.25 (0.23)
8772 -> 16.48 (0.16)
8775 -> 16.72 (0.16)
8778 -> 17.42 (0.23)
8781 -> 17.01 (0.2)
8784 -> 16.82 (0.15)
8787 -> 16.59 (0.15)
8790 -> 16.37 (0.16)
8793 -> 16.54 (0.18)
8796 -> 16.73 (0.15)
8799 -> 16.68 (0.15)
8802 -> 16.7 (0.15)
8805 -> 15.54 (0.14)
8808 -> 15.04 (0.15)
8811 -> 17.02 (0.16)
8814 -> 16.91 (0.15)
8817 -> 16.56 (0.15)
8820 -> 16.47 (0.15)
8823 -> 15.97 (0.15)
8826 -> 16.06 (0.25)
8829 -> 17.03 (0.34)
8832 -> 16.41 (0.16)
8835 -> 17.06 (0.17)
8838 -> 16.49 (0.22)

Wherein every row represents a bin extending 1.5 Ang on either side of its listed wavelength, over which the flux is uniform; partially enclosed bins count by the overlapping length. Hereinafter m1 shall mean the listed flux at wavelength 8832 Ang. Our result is 16.41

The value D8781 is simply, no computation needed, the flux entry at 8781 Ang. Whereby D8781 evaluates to 17.01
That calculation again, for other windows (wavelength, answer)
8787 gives 16.59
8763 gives 16.67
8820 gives 16.47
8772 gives 16.48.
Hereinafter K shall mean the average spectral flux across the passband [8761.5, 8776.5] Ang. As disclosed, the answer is 16.7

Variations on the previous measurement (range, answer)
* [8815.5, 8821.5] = 16.5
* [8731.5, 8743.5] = 16.4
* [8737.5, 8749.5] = 16.6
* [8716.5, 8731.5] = 16.7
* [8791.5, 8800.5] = 16.6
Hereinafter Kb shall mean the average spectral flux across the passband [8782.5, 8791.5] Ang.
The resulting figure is 16.6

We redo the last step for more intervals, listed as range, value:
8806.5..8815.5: 16.3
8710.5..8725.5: 16.7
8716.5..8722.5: 16.9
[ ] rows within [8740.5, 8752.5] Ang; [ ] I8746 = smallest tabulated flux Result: 15.95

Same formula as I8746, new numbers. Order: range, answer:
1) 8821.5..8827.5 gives 15.97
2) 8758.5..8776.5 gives 16.48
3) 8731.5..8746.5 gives 15.91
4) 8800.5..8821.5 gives 15.04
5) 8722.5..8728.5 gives 16.17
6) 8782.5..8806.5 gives 15.54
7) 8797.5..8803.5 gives 16.68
